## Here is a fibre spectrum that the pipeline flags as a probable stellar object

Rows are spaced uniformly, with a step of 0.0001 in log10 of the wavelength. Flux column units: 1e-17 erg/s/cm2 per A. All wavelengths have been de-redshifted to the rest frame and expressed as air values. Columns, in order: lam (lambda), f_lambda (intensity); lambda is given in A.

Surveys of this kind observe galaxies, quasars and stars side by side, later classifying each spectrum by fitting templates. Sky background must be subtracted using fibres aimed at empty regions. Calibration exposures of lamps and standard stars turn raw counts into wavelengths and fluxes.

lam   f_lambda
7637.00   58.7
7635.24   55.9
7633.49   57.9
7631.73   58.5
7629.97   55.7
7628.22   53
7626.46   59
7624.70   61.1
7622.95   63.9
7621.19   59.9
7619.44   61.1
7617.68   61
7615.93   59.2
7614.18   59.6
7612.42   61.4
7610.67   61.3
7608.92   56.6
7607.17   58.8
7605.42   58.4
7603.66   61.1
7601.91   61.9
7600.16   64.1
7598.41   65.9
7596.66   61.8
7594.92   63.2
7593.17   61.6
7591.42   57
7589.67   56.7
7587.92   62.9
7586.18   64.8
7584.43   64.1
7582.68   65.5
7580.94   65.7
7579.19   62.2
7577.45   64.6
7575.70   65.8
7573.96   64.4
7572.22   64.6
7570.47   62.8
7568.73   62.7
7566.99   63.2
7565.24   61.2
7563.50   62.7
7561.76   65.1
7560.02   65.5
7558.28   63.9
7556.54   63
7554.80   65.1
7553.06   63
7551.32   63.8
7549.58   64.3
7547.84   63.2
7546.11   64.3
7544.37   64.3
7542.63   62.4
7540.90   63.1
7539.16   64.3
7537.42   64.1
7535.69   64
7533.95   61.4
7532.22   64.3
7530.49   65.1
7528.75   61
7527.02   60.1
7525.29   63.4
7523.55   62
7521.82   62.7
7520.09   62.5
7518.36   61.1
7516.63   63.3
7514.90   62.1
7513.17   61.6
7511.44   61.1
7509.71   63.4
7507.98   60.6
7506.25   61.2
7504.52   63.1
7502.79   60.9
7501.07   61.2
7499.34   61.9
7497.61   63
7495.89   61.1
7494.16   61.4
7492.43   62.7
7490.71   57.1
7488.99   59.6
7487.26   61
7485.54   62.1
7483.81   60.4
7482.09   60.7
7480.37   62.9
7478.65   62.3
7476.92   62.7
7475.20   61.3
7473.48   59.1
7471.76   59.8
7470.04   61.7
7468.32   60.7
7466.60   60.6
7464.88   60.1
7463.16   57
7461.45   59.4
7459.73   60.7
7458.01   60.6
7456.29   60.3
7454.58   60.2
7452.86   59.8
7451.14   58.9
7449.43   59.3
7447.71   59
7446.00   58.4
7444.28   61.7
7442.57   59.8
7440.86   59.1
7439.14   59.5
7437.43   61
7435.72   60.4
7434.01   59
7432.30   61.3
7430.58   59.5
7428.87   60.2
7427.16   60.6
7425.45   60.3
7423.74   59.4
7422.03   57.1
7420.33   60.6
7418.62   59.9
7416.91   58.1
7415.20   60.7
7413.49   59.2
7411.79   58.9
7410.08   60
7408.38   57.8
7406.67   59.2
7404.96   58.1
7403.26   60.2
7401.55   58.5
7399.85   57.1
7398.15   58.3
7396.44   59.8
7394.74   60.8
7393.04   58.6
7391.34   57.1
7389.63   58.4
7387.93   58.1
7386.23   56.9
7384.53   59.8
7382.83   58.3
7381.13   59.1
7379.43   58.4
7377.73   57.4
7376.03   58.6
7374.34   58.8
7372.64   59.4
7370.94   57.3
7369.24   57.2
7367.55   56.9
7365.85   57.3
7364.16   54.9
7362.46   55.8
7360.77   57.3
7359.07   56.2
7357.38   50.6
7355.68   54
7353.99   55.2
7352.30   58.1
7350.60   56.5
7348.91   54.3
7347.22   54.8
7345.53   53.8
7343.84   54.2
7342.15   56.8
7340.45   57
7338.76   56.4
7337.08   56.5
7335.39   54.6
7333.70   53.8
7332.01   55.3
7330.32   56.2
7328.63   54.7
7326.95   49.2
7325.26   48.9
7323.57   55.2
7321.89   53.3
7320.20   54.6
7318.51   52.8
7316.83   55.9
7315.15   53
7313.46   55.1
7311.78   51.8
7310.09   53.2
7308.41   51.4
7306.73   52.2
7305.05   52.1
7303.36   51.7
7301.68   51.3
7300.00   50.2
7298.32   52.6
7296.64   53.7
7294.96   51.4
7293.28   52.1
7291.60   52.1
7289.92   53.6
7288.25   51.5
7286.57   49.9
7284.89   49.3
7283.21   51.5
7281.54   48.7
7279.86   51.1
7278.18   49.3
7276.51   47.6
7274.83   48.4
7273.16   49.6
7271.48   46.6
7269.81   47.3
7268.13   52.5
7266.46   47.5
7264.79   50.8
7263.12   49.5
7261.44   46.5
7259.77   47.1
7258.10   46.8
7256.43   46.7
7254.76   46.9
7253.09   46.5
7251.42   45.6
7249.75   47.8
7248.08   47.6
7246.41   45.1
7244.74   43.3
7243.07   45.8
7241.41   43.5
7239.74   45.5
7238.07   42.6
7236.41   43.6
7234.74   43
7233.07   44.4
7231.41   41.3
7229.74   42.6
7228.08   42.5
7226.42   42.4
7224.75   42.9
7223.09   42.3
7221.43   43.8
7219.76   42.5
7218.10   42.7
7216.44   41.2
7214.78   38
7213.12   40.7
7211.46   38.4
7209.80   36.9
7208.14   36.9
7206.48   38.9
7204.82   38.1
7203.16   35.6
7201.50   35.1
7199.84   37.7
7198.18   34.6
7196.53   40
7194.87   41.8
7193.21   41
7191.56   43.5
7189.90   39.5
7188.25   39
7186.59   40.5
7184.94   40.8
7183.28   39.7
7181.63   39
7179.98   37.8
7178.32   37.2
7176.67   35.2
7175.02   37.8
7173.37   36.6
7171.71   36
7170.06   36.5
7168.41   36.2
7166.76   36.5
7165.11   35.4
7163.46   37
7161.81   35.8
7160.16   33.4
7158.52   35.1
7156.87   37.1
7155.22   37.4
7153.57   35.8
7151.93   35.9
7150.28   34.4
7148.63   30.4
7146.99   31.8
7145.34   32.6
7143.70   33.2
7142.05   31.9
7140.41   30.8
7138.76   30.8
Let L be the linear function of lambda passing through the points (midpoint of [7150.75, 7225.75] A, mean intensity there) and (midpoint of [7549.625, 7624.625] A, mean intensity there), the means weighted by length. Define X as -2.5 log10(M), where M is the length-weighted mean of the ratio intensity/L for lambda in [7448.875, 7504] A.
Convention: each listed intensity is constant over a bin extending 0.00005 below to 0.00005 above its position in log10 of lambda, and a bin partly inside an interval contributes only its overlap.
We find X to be -0.09 mag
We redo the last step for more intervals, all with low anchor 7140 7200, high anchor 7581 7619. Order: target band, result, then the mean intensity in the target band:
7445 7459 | -0.13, 59.6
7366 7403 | -0.19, 58.3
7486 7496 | -0.10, 60.5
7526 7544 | -0.10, 63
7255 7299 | -0.16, 49.7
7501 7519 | -0.10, 61.8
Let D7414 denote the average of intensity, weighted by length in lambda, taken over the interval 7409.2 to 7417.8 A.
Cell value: 59.4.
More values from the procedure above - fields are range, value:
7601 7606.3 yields 60.4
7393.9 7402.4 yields 58.9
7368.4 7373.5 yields 57.9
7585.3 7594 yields 60.6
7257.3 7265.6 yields 48.1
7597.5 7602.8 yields 63.9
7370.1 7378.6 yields 58.3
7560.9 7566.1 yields 63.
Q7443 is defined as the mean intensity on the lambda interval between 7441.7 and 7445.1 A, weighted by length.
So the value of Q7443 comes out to 60.9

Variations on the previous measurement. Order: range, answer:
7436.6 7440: 60.2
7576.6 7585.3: 64.4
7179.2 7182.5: 38.5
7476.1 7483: 62.1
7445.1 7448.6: 58.6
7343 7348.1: 54.3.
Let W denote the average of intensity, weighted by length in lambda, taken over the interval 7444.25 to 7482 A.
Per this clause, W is 60.3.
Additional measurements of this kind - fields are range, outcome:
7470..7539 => 61.8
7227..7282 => 46.4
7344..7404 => 57.2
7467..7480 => 61.1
